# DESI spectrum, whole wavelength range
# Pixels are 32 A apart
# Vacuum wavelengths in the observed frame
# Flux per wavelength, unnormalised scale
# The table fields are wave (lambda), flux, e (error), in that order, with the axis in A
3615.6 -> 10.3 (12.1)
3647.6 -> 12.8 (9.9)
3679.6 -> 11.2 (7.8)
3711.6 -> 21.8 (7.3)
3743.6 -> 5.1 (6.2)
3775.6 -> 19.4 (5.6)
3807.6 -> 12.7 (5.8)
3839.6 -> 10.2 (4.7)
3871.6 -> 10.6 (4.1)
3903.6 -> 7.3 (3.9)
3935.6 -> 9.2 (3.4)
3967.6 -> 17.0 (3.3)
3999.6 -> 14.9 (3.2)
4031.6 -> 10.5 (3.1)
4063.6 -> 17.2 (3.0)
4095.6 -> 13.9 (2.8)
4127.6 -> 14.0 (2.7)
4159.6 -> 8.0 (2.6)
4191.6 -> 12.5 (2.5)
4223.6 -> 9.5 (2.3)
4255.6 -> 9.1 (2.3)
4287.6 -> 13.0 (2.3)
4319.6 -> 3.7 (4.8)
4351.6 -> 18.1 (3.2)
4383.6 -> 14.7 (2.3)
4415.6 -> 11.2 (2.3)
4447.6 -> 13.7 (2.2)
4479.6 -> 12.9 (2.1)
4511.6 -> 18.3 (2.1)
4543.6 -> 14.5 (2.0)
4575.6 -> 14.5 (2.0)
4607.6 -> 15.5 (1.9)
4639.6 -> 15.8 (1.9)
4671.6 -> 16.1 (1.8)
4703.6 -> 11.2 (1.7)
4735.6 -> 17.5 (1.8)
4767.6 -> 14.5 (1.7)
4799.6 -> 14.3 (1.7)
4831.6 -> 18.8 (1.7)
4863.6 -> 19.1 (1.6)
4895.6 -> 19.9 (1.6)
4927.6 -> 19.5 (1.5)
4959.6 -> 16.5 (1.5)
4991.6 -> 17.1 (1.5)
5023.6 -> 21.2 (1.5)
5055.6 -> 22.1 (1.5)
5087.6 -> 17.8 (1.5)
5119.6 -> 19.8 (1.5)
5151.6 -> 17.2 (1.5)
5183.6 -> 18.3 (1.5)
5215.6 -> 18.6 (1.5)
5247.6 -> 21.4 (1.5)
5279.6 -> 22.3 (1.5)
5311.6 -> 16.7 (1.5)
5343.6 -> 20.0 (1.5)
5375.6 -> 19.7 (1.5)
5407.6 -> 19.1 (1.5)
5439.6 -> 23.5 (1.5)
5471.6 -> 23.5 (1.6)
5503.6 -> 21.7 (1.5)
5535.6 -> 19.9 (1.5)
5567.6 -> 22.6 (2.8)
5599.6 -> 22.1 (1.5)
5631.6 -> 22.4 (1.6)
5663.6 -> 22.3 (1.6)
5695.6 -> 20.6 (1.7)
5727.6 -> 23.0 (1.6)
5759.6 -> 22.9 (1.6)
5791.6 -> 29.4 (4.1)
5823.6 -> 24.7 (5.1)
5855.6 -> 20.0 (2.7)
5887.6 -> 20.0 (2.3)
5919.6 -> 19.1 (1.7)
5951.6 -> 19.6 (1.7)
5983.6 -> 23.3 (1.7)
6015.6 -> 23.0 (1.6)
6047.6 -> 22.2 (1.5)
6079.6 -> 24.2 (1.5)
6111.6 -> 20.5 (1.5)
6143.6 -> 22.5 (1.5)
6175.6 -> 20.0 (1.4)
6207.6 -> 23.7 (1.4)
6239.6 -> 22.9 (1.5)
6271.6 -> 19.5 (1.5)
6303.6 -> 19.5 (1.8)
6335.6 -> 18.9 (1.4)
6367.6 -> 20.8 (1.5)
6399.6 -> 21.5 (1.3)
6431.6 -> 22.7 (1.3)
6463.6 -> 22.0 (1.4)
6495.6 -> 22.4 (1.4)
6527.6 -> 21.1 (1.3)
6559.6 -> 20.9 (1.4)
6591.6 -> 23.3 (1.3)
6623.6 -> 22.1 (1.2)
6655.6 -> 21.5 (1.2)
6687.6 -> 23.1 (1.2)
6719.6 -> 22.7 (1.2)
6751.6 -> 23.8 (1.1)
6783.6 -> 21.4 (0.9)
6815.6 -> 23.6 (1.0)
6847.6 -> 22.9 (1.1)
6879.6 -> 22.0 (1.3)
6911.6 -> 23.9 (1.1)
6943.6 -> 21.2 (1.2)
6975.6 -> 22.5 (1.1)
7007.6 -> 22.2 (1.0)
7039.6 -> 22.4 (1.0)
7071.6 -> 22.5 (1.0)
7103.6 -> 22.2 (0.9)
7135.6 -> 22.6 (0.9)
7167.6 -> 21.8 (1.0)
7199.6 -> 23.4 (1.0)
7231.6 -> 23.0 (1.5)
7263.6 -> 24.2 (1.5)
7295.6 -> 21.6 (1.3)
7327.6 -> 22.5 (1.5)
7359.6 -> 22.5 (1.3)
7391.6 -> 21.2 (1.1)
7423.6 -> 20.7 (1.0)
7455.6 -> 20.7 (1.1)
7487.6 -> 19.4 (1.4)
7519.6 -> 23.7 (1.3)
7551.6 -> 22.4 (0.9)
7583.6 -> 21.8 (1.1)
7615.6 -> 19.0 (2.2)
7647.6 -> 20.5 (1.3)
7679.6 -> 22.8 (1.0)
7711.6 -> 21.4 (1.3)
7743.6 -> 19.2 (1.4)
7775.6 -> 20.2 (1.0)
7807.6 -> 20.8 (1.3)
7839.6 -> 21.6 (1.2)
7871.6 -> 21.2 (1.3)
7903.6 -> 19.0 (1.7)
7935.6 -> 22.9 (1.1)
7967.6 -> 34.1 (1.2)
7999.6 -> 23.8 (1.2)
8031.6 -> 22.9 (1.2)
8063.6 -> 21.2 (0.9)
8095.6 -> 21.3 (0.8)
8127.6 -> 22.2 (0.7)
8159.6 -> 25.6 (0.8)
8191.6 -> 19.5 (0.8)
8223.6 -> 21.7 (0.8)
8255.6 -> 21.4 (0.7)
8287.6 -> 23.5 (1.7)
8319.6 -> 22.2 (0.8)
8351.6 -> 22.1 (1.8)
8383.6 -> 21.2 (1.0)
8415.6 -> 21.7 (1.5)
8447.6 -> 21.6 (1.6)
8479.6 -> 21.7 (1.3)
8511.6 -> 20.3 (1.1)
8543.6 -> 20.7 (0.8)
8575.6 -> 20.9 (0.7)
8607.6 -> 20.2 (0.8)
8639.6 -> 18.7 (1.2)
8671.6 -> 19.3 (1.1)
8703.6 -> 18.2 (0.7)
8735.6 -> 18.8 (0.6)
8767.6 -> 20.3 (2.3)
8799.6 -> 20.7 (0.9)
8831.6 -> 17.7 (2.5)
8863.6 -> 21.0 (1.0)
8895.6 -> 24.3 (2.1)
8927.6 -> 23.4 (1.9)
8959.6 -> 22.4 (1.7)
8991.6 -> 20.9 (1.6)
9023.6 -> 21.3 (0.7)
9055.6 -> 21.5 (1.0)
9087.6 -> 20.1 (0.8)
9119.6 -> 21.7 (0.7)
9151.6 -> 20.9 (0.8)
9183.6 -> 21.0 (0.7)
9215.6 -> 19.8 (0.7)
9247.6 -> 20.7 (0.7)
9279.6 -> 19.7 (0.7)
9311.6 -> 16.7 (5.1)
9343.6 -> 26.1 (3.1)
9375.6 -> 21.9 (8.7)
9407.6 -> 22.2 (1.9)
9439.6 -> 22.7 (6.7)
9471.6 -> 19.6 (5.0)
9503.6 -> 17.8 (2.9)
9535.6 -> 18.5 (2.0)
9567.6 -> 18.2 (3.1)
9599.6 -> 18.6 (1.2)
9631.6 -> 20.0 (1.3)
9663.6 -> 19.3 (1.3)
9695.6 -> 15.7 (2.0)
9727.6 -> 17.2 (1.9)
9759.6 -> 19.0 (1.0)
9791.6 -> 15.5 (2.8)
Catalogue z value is 0.21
